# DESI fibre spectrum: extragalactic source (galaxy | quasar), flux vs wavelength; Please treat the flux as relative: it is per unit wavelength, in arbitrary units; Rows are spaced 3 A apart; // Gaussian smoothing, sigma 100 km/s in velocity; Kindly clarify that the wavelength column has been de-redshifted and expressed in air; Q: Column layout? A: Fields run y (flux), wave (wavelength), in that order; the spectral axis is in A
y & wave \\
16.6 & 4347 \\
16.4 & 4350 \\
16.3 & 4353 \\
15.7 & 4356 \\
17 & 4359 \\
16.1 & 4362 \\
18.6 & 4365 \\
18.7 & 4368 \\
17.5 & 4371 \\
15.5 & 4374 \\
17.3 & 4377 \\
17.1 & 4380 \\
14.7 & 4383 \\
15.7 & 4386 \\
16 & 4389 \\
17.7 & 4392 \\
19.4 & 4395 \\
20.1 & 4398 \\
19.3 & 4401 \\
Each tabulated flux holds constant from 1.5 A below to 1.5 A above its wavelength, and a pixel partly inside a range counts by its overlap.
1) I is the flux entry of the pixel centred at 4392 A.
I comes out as 17.7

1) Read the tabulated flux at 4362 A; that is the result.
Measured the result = 16.1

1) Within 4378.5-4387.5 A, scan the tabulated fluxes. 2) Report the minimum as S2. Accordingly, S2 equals 14.7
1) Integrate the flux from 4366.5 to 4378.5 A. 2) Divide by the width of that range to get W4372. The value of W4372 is 17.2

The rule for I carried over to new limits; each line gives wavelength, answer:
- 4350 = 16.4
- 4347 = 16.6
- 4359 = 17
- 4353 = 16.3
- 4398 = 20.1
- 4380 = 17.1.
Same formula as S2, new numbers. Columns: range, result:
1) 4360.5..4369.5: 16.1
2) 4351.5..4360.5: 15.7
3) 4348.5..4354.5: 16.3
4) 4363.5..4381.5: 15.5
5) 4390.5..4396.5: 17.7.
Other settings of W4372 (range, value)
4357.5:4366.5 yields 17.2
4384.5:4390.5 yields 15.8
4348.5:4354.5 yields 16.3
